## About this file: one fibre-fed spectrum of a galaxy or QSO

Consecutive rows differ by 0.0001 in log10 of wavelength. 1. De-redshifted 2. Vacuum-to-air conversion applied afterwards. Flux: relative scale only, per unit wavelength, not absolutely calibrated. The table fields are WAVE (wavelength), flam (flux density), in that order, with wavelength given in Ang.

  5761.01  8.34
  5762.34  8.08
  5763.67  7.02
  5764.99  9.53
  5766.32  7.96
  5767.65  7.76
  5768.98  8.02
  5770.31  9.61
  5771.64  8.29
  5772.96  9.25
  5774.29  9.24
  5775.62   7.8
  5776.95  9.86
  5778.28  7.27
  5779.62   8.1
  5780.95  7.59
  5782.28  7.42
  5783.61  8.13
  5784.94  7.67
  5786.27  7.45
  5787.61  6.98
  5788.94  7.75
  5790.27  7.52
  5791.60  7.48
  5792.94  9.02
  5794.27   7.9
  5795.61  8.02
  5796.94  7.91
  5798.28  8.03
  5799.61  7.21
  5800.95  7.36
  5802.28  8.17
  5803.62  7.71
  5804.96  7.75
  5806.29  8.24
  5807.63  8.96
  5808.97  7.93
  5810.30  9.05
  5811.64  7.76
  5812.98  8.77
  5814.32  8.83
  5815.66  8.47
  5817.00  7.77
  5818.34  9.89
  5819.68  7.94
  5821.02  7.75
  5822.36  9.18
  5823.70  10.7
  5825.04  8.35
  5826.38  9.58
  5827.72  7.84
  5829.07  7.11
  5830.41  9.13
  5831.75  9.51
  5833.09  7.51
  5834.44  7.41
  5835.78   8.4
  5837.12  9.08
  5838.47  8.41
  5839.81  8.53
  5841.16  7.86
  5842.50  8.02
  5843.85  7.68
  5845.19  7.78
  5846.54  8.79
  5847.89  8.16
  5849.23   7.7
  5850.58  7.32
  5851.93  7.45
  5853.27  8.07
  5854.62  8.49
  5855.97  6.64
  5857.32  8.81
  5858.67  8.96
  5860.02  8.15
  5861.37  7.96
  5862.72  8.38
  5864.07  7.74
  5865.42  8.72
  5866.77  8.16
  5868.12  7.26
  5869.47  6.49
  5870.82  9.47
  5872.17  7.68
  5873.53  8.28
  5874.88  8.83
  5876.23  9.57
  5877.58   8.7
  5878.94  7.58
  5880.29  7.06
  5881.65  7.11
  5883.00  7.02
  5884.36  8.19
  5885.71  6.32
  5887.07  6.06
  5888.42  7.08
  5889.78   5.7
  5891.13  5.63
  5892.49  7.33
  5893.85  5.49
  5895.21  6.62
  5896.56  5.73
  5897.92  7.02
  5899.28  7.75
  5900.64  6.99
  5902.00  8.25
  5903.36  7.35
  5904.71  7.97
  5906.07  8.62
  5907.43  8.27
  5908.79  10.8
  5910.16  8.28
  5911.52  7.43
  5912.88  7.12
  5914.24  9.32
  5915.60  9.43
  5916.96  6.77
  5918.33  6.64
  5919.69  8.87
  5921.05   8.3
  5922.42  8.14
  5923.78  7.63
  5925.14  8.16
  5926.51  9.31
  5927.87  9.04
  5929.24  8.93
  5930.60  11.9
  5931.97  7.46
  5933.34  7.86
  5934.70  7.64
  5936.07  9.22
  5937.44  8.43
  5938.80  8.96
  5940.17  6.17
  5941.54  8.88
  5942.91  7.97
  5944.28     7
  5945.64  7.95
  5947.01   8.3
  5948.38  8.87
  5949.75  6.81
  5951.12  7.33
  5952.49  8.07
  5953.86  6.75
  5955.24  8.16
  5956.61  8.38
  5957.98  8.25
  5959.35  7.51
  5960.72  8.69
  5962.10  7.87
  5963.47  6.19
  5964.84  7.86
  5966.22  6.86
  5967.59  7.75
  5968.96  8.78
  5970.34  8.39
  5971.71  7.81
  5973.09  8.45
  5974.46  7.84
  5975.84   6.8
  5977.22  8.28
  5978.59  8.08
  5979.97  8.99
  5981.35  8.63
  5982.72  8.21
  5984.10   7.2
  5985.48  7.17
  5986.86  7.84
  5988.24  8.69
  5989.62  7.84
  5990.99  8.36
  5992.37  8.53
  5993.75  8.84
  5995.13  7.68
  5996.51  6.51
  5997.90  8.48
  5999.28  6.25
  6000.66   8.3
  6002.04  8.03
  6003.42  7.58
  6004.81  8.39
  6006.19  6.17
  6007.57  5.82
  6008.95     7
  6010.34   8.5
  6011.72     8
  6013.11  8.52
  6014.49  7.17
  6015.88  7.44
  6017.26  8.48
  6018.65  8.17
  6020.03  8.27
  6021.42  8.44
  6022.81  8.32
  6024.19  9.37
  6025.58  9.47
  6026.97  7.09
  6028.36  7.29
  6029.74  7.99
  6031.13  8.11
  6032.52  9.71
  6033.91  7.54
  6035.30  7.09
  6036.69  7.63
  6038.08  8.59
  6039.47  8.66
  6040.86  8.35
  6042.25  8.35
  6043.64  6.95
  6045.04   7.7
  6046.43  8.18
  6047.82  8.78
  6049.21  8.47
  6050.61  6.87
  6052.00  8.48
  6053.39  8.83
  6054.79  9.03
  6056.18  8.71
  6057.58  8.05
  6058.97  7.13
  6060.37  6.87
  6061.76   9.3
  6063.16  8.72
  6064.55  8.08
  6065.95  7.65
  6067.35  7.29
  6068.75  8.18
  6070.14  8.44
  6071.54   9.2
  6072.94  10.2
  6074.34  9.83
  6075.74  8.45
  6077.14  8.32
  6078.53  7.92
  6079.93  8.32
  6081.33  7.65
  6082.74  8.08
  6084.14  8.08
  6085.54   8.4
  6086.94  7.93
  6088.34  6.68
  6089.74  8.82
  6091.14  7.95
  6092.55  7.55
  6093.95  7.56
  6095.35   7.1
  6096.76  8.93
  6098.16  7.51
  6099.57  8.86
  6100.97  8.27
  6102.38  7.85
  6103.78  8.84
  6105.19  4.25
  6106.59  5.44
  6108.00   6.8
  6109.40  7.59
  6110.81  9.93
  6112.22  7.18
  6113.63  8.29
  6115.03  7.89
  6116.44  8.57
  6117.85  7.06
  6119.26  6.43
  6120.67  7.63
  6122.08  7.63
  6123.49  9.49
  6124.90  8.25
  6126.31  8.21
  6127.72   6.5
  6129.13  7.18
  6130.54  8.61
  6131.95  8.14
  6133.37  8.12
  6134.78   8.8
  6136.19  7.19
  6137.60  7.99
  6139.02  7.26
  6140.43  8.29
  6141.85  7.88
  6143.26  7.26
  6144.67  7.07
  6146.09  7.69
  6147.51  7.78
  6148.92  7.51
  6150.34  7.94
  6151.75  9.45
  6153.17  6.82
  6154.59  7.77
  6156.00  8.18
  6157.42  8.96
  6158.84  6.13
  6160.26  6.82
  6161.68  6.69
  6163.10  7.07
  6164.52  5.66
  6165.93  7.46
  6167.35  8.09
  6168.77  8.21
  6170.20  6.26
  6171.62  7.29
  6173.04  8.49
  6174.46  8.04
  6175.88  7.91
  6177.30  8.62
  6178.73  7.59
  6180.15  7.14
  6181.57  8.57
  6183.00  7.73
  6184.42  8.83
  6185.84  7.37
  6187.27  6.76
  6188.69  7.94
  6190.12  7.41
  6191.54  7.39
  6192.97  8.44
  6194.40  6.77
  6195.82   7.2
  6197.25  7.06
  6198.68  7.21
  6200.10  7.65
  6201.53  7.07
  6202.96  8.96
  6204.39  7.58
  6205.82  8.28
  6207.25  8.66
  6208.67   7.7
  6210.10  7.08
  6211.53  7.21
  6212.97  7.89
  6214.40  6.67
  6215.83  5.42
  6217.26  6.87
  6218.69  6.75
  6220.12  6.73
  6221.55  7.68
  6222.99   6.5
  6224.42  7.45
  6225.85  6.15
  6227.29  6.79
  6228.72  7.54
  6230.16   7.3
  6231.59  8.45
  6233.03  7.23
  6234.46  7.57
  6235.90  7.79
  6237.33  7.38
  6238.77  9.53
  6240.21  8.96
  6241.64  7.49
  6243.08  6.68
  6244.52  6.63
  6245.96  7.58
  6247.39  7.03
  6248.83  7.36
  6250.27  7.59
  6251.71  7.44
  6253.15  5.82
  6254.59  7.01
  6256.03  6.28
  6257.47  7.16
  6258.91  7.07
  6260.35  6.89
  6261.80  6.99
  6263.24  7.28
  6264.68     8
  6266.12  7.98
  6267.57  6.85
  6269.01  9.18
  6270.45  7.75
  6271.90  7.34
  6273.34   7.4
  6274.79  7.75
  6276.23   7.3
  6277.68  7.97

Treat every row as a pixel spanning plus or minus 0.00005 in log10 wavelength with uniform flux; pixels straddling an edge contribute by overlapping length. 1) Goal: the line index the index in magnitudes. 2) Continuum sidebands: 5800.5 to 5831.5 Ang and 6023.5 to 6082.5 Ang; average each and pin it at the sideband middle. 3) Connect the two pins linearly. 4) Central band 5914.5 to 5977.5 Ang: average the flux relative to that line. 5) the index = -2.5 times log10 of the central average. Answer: 0.04 mag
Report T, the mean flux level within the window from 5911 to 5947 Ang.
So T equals 8.26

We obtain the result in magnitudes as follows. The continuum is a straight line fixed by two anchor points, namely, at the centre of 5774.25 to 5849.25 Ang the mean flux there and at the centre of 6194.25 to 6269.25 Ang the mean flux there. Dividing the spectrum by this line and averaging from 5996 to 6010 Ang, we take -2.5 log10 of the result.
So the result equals 0.07 mag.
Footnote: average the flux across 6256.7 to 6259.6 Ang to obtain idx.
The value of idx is 7.11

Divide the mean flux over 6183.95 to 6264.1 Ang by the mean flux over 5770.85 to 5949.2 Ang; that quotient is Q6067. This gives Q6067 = 0.91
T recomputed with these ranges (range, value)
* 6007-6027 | 8.05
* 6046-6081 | 8.37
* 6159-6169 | 7.04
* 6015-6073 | 8.2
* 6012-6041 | 8.17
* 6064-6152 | 7.92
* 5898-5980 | 8.08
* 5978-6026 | 7.96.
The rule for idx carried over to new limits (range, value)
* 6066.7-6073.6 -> 8.66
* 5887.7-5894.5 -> 6.25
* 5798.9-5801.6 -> 7.3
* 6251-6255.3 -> 6.75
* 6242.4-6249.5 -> 7.06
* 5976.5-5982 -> 8.48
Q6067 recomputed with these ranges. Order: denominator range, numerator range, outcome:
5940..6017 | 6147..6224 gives 0.96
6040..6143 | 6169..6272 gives 0.93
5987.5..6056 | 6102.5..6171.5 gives 0.95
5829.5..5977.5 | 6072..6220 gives 0.97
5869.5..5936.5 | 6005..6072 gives 1.02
